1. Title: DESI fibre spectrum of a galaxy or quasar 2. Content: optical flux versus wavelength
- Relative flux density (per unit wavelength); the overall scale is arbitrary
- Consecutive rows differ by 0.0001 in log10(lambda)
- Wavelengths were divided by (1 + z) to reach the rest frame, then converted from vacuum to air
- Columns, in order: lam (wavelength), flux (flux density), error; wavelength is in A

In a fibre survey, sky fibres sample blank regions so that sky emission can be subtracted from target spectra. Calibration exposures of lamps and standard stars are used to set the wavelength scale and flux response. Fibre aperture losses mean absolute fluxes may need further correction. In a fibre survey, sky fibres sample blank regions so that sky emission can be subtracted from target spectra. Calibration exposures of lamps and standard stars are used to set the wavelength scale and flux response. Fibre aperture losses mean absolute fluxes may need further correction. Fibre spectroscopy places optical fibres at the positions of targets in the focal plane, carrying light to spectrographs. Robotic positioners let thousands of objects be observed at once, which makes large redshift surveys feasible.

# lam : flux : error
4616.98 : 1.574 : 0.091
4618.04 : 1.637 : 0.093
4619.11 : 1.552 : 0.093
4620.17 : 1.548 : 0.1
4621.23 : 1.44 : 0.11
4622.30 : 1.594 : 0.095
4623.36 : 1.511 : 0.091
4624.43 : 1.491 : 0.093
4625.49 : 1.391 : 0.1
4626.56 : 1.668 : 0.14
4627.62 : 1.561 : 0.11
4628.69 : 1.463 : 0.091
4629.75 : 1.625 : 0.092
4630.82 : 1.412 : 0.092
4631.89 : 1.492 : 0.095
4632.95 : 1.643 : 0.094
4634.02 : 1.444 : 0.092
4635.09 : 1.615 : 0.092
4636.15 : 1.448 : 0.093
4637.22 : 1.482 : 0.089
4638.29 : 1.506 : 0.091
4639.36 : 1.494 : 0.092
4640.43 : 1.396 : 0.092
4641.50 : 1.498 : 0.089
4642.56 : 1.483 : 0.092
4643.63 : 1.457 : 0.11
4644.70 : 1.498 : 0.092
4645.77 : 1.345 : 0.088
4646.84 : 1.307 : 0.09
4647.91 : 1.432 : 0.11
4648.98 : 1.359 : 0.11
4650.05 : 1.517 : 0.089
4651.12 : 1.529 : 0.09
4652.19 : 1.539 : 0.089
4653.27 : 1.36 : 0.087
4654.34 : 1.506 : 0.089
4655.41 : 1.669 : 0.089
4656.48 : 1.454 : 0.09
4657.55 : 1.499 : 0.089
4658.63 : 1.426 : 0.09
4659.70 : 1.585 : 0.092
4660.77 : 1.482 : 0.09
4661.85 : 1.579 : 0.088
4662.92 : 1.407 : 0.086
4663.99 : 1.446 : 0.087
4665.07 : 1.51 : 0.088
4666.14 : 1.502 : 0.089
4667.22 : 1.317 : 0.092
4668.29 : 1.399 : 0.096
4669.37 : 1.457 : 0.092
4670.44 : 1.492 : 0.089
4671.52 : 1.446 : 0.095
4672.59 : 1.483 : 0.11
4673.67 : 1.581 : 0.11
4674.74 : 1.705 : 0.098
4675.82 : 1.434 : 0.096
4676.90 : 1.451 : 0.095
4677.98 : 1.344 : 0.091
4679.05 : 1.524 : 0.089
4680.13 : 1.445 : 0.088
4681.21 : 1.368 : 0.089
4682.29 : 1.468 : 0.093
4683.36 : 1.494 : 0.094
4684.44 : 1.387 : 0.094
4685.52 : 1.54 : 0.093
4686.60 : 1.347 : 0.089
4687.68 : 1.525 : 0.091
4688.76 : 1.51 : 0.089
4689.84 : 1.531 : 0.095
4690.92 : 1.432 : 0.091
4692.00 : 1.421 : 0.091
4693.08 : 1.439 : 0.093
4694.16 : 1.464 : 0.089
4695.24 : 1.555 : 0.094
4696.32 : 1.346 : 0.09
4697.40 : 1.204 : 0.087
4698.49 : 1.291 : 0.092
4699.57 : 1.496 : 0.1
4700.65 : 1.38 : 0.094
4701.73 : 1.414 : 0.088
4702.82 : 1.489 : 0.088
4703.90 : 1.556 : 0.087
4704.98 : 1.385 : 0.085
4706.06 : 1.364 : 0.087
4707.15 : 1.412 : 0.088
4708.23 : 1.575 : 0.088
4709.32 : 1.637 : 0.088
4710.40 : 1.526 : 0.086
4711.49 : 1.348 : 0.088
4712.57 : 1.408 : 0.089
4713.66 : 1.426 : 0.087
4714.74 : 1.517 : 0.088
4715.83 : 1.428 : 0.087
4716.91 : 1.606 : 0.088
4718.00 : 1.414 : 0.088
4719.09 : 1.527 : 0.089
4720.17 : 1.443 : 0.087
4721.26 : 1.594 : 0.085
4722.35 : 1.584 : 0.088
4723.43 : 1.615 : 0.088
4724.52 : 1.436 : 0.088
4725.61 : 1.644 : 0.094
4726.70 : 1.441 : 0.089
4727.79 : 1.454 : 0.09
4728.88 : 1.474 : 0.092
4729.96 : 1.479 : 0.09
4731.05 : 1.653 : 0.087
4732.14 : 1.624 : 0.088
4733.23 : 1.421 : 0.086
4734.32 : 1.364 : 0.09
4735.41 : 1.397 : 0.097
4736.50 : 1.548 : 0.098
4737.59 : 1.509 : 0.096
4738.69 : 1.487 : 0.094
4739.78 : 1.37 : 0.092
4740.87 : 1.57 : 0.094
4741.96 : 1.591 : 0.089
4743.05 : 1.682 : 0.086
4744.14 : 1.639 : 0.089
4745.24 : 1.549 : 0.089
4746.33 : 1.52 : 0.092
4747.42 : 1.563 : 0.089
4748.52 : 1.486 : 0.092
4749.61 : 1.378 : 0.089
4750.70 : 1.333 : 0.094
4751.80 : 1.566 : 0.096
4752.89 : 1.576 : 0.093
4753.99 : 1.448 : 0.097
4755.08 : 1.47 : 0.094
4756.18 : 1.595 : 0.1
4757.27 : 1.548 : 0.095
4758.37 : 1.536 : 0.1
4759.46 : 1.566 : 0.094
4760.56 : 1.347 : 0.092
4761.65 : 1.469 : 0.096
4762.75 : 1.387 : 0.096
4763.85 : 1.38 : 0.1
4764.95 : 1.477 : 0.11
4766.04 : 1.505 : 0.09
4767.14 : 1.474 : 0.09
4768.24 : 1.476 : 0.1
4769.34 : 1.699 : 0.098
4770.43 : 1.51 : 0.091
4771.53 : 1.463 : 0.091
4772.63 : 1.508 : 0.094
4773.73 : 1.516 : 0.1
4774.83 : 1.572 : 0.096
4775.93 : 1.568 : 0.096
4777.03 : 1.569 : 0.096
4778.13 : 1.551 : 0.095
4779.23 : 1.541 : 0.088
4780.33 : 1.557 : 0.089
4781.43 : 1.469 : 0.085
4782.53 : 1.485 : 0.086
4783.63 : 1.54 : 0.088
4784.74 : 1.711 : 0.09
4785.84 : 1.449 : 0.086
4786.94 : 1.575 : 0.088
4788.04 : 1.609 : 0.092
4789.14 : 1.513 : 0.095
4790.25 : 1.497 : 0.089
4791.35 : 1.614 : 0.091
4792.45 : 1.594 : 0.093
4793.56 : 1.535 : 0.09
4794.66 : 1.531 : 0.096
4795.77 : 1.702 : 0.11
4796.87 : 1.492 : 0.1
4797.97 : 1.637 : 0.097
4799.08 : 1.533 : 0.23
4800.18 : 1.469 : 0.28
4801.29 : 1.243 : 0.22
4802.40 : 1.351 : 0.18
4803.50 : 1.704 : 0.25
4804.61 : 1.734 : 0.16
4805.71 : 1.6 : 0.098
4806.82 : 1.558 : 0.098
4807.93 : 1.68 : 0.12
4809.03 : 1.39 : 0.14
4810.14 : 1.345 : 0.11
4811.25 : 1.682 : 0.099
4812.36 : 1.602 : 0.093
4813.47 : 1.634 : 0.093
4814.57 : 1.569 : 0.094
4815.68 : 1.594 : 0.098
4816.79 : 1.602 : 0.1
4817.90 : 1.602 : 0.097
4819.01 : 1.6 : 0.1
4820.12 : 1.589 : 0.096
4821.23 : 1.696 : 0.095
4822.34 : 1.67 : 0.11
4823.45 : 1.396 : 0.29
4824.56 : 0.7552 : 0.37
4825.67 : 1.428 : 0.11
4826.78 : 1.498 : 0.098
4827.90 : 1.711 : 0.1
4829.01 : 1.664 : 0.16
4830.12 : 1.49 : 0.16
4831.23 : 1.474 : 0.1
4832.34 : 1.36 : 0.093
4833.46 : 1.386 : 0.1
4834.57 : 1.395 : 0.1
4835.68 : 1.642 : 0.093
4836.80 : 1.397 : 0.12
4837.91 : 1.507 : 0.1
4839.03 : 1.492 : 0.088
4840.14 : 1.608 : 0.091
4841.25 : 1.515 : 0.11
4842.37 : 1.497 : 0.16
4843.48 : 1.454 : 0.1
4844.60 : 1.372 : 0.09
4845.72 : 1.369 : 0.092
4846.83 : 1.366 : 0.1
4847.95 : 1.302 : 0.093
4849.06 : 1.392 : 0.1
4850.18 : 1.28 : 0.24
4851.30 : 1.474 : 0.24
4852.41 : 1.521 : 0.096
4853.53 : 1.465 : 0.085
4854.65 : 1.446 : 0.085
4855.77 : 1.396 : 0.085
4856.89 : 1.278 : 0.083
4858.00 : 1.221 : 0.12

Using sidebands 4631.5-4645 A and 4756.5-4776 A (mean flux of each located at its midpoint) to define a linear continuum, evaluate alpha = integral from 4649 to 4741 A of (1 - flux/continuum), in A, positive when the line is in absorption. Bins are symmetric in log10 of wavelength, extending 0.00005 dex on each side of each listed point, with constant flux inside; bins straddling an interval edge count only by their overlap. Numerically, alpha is 1.5 A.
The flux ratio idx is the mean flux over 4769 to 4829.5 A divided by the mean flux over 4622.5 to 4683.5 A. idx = 1.04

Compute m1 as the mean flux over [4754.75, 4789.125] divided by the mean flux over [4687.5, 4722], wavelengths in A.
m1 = 1.04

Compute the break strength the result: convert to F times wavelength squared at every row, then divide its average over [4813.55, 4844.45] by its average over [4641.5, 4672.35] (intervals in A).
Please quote 1.10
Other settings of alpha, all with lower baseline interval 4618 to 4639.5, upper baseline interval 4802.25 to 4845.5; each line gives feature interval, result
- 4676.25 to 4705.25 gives 1.59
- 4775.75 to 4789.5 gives -0.26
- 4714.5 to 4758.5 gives 0.20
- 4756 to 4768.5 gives 0.36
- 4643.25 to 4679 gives 1.19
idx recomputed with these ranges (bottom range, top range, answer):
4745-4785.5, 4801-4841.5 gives 1.01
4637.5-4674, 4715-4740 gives 1.02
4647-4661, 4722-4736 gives 1.01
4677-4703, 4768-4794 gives 1.08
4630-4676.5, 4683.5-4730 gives 0.99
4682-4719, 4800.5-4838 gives 1.04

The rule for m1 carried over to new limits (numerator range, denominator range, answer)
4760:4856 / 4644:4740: 1.02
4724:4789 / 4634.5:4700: 1.04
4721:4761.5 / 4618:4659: 1.01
